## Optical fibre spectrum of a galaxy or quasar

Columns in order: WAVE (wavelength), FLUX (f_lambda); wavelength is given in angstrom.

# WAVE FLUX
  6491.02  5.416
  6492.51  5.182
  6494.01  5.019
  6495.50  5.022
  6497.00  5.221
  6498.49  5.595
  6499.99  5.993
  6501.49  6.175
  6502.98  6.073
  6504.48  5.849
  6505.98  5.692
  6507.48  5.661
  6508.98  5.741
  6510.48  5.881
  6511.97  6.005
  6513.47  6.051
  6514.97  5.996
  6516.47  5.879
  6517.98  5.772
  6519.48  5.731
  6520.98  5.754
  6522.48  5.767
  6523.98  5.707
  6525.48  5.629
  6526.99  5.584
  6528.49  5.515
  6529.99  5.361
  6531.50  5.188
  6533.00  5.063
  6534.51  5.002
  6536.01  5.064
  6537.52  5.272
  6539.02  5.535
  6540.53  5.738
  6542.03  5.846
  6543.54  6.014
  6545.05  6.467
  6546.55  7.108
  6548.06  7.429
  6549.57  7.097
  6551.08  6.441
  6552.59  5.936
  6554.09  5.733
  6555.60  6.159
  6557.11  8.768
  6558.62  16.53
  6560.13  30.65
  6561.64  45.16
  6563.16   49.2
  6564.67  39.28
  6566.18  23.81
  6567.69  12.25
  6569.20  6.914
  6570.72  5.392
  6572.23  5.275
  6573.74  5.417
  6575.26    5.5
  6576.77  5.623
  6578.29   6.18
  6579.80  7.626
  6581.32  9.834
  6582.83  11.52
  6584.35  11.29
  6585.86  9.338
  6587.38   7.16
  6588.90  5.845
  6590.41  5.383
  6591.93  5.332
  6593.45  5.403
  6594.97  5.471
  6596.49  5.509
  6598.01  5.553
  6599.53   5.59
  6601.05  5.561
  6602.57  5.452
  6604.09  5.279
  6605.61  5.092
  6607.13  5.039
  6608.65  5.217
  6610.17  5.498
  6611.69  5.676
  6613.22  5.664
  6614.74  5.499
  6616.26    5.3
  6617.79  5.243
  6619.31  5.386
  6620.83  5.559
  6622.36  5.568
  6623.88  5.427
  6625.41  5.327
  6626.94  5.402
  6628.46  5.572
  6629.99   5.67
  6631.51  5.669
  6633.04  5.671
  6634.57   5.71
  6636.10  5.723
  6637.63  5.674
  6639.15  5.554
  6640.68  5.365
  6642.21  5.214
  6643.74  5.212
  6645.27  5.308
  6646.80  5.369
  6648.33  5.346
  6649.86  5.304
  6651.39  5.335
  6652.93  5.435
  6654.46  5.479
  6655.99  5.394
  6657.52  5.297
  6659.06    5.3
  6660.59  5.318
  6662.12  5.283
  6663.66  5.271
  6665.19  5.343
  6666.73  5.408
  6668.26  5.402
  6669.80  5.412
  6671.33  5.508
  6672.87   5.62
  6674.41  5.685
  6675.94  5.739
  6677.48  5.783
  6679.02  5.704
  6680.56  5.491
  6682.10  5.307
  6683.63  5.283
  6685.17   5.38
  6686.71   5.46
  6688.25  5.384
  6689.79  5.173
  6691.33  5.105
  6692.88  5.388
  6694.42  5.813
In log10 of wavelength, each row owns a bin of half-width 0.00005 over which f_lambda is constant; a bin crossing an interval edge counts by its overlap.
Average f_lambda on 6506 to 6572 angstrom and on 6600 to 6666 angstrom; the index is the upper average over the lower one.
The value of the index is 0.5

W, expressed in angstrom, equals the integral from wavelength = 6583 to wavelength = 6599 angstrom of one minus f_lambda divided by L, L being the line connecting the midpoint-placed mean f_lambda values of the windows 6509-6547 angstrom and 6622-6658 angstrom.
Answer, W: -3.51 angstrom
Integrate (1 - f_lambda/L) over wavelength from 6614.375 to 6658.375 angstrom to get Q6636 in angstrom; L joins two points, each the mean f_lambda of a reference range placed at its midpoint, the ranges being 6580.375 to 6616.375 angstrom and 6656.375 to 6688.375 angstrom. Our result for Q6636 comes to 3.4 angstrom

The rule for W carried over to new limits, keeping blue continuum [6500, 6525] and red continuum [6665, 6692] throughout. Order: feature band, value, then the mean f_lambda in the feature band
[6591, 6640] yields 1.2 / 5.48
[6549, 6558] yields -1.7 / 6.83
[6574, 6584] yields -3.6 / 7.74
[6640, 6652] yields 0.5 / 5.31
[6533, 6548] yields -0.1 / 5.82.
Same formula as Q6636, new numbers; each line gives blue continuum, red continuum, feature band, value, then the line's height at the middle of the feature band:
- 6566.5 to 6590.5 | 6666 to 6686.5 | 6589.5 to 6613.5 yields 6.3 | 7.33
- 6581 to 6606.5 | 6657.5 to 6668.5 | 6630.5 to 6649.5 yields 1.0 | 5.78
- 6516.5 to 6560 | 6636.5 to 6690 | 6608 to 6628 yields 1.5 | 5.87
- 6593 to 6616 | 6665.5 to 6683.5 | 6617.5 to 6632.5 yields -0.1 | 5.46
